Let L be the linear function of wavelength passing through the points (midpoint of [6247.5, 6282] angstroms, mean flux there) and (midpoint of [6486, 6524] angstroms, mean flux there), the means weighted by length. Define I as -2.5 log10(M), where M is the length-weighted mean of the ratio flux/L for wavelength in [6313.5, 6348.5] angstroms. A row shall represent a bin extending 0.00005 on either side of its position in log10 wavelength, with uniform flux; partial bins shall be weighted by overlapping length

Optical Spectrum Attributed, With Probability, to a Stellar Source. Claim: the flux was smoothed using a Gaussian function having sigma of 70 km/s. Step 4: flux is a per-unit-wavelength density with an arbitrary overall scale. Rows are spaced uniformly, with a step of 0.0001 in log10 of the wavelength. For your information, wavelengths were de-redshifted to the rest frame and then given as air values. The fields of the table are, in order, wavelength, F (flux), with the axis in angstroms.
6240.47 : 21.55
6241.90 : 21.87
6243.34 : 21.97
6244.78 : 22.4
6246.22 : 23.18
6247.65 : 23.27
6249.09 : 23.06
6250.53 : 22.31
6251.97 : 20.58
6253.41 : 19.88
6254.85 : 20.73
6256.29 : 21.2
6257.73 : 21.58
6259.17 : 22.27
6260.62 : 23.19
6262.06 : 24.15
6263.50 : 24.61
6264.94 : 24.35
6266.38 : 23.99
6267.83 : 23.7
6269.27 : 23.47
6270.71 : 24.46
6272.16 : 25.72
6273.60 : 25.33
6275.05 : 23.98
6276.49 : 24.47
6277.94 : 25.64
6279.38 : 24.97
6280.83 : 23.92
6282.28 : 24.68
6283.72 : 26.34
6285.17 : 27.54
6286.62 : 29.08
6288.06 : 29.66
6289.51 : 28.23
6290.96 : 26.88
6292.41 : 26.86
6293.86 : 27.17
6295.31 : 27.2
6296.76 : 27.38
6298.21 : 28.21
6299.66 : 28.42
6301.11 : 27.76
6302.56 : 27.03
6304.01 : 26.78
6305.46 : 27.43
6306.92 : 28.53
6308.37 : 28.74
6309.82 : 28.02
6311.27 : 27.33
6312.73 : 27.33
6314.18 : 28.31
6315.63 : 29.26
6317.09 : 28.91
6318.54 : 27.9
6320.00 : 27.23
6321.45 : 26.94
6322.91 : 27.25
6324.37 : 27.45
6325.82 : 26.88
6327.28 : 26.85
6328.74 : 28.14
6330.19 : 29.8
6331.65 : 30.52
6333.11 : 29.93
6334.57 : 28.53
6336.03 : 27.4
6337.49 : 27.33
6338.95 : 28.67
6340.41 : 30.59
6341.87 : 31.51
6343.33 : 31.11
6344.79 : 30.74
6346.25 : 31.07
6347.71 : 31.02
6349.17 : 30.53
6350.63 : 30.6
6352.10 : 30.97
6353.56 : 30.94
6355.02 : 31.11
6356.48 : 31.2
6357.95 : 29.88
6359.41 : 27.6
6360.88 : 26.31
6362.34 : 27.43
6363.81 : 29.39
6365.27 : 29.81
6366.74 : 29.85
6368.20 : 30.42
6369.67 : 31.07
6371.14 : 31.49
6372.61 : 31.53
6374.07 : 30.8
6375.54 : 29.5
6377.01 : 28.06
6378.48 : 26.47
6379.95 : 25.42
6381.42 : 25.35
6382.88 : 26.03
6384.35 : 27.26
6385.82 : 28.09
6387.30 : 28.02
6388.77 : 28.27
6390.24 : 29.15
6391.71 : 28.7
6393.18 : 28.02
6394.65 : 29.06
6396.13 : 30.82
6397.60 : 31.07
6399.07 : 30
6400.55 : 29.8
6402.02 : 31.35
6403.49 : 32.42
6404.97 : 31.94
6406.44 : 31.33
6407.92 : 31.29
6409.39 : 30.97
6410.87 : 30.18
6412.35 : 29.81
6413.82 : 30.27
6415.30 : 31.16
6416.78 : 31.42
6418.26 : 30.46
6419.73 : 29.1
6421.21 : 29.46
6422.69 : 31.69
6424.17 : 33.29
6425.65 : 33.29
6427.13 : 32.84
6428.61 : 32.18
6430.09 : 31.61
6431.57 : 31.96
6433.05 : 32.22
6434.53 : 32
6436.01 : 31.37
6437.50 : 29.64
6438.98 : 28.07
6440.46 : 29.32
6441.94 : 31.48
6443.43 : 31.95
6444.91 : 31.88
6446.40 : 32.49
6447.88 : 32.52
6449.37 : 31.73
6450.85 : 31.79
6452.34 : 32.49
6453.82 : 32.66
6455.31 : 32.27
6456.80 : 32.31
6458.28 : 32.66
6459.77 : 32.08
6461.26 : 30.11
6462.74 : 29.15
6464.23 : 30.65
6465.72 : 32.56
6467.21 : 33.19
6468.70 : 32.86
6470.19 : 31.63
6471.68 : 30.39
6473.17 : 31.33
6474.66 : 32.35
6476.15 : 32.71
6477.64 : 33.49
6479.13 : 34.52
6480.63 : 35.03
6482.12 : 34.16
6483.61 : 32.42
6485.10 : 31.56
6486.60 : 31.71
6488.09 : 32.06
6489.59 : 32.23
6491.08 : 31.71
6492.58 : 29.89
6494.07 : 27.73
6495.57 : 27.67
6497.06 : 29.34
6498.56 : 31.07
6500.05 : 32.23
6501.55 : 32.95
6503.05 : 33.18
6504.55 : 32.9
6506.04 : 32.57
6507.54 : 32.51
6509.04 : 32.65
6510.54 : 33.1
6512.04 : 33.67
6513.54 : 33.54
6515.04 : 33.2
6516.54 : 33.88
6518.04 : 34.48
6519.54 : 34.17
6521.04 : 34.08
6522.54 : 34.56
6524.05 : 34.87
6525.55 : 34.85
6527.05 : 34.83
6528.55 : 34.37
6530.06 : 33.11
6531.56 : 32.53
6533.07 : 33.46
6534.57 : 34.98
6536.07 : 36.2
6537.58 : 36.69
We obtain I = -0.121 mag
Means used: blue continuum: 23.4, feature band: 28.9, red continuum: 32.3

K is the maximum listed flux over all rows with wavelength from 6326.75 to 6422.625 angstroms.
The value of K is 32.42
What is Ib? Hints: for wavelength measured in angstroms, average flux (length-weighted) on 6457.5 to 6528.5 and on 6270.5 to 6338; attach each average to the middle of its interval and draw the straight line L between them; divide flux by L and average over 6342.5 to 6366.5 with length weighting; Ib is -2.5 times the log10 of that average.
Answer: -0.05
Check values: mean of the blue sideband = 27.3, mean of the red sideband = 32.5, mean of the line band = 30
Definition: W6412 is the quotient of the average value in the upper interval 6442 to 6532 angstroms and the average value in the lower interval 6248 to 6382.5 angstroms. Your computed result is 1.19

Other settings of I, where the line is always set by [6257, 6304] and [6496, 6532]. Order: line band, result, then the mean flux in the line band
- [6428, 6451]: -0.019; 31.4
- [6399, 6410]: -0.054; 31.2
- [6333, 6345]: -0.070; 29.5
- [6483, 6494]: 0.035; 31.4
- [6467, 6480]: -0.018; 32.5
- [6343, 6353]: -0.110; 30.9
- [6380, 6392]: 0.064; 27.5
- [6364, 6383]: -0.012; 29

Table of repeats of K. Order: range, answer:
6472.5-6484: 35.03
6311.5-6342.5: 31.51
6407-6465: 33.29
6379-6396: 29.15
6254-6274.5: 25.72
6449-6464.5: 32.66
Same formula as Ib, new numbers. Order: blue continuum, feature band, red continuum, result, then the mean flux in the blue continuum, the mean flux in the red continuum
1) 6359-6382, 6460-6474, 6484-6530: 0.00 mag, 28.8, 32.6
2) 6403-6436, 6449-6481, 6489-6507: -0.03 mag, 31.4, 31.1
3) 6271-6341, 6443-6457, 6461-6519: -0.04 mag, 27.4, 32.1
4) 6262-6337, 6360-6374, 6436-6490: -0.03 mag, 27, 31.9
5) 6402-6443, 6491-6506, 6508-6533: 0.08 mag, 31.1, 33.8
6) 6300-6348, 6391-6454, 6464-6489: 0.00 mag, 28.5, 32.5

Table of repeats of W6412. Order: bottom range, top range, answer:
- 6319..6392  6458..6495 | 1.10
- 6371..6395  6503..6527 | 1.19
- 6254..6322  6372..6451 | 1.16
